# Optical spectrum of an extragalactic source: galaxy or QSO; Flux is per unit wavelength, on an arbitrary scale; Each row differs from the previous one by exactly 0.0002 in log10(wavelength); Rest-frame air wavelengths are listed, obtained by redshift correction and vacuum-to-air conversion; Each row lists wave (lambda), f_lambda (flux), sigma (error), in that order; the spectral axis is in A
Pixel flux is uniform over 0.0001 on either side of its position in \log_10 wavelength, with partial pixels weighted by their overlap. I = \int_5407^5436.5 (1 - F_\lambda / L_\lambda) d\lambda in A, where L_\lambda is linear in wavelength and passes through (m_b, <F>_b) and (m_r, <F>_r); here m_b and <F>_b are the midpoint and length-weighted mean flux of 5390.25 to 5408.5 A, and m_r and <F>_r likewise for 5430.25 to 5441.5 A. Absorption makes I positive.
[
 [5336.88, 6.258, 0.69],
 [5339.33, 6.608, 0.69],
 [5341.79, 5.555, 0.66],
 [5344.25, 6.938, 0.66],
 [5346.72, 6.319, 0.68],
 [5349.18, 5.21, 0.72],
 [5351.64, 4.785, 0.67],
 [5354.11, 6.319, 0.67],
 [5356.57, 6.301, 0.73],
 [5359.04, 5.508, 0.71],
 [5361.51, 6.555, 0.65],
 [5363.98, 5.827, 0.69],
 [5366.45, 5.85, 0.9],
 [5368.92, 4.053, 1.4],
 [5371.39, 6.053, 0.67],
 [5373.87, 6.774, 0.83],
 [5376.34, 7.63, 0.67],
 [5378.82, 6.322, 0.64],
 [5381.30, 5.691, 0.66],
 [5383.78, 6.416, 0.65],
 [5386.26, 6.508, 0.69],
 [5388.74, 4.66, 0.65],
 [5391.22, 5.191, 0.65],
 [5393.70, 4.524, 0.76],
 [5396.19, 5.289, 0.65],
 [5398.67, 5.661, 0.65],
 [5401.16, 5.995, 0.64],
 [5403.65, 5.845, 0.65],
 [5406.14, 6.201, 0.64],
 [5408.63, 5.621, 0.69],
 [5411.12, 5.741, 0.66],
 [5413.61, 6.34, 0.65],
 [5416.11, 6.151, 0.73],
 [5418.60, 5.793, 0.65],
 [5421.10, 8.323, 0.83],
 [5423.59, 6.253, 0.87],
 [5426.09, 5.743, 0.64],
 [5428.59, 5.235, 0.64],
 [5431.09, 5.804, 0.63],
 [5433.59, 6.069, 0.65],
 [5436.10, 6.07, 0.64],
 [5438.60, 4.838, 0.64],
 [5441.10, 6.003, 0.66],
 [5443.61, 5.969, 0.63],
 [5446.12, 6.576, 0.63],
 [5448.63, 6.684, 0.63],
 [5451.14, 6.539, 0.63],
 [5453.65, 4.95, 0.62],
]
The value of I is -2.3 A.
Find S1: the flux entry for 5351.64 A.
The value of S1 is 4.785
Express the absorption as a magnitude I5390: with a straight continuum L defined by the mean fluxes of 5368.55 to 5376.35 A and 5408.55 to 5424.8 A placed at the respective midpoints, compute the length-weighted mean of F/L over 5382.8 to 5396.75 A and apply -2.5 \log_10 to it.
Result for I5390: 0.15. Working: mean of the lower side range 6.12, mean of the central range 5.42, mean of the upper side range 6.37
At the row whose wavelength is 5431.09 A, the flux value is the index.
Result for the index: 5.804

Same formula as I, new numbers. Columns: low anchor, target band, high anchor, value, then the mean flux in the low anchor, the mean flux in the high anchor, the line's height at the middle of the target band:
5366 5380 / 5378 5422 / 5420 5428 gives 3.5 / 6.13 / 6.62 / 6.39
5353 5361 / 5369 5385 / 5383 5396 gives -1.8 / 6.09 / 5.41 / 5.67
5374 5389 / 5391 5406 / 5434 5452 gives 1.9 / 6.35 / 6.08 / 6.27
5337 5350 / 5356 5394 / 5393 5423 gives 1.2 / 6.17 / 5.99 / 6.08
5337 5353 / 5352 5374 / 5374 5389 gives 1.1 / 5.93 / 6.35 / 6.14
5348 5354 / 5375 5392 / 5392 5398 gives -3.4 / 5.24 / 5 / 5.07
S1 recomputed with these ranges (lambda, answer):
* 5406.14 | 6.201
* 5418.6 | 5.793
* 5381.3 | 5.691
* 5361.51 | 6.555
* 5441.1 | 6.003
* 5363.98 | 5.827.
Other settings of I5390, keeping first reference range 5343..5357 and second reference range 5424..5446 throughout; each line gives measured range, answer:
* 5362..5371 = 0.09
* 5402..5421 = -0.05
